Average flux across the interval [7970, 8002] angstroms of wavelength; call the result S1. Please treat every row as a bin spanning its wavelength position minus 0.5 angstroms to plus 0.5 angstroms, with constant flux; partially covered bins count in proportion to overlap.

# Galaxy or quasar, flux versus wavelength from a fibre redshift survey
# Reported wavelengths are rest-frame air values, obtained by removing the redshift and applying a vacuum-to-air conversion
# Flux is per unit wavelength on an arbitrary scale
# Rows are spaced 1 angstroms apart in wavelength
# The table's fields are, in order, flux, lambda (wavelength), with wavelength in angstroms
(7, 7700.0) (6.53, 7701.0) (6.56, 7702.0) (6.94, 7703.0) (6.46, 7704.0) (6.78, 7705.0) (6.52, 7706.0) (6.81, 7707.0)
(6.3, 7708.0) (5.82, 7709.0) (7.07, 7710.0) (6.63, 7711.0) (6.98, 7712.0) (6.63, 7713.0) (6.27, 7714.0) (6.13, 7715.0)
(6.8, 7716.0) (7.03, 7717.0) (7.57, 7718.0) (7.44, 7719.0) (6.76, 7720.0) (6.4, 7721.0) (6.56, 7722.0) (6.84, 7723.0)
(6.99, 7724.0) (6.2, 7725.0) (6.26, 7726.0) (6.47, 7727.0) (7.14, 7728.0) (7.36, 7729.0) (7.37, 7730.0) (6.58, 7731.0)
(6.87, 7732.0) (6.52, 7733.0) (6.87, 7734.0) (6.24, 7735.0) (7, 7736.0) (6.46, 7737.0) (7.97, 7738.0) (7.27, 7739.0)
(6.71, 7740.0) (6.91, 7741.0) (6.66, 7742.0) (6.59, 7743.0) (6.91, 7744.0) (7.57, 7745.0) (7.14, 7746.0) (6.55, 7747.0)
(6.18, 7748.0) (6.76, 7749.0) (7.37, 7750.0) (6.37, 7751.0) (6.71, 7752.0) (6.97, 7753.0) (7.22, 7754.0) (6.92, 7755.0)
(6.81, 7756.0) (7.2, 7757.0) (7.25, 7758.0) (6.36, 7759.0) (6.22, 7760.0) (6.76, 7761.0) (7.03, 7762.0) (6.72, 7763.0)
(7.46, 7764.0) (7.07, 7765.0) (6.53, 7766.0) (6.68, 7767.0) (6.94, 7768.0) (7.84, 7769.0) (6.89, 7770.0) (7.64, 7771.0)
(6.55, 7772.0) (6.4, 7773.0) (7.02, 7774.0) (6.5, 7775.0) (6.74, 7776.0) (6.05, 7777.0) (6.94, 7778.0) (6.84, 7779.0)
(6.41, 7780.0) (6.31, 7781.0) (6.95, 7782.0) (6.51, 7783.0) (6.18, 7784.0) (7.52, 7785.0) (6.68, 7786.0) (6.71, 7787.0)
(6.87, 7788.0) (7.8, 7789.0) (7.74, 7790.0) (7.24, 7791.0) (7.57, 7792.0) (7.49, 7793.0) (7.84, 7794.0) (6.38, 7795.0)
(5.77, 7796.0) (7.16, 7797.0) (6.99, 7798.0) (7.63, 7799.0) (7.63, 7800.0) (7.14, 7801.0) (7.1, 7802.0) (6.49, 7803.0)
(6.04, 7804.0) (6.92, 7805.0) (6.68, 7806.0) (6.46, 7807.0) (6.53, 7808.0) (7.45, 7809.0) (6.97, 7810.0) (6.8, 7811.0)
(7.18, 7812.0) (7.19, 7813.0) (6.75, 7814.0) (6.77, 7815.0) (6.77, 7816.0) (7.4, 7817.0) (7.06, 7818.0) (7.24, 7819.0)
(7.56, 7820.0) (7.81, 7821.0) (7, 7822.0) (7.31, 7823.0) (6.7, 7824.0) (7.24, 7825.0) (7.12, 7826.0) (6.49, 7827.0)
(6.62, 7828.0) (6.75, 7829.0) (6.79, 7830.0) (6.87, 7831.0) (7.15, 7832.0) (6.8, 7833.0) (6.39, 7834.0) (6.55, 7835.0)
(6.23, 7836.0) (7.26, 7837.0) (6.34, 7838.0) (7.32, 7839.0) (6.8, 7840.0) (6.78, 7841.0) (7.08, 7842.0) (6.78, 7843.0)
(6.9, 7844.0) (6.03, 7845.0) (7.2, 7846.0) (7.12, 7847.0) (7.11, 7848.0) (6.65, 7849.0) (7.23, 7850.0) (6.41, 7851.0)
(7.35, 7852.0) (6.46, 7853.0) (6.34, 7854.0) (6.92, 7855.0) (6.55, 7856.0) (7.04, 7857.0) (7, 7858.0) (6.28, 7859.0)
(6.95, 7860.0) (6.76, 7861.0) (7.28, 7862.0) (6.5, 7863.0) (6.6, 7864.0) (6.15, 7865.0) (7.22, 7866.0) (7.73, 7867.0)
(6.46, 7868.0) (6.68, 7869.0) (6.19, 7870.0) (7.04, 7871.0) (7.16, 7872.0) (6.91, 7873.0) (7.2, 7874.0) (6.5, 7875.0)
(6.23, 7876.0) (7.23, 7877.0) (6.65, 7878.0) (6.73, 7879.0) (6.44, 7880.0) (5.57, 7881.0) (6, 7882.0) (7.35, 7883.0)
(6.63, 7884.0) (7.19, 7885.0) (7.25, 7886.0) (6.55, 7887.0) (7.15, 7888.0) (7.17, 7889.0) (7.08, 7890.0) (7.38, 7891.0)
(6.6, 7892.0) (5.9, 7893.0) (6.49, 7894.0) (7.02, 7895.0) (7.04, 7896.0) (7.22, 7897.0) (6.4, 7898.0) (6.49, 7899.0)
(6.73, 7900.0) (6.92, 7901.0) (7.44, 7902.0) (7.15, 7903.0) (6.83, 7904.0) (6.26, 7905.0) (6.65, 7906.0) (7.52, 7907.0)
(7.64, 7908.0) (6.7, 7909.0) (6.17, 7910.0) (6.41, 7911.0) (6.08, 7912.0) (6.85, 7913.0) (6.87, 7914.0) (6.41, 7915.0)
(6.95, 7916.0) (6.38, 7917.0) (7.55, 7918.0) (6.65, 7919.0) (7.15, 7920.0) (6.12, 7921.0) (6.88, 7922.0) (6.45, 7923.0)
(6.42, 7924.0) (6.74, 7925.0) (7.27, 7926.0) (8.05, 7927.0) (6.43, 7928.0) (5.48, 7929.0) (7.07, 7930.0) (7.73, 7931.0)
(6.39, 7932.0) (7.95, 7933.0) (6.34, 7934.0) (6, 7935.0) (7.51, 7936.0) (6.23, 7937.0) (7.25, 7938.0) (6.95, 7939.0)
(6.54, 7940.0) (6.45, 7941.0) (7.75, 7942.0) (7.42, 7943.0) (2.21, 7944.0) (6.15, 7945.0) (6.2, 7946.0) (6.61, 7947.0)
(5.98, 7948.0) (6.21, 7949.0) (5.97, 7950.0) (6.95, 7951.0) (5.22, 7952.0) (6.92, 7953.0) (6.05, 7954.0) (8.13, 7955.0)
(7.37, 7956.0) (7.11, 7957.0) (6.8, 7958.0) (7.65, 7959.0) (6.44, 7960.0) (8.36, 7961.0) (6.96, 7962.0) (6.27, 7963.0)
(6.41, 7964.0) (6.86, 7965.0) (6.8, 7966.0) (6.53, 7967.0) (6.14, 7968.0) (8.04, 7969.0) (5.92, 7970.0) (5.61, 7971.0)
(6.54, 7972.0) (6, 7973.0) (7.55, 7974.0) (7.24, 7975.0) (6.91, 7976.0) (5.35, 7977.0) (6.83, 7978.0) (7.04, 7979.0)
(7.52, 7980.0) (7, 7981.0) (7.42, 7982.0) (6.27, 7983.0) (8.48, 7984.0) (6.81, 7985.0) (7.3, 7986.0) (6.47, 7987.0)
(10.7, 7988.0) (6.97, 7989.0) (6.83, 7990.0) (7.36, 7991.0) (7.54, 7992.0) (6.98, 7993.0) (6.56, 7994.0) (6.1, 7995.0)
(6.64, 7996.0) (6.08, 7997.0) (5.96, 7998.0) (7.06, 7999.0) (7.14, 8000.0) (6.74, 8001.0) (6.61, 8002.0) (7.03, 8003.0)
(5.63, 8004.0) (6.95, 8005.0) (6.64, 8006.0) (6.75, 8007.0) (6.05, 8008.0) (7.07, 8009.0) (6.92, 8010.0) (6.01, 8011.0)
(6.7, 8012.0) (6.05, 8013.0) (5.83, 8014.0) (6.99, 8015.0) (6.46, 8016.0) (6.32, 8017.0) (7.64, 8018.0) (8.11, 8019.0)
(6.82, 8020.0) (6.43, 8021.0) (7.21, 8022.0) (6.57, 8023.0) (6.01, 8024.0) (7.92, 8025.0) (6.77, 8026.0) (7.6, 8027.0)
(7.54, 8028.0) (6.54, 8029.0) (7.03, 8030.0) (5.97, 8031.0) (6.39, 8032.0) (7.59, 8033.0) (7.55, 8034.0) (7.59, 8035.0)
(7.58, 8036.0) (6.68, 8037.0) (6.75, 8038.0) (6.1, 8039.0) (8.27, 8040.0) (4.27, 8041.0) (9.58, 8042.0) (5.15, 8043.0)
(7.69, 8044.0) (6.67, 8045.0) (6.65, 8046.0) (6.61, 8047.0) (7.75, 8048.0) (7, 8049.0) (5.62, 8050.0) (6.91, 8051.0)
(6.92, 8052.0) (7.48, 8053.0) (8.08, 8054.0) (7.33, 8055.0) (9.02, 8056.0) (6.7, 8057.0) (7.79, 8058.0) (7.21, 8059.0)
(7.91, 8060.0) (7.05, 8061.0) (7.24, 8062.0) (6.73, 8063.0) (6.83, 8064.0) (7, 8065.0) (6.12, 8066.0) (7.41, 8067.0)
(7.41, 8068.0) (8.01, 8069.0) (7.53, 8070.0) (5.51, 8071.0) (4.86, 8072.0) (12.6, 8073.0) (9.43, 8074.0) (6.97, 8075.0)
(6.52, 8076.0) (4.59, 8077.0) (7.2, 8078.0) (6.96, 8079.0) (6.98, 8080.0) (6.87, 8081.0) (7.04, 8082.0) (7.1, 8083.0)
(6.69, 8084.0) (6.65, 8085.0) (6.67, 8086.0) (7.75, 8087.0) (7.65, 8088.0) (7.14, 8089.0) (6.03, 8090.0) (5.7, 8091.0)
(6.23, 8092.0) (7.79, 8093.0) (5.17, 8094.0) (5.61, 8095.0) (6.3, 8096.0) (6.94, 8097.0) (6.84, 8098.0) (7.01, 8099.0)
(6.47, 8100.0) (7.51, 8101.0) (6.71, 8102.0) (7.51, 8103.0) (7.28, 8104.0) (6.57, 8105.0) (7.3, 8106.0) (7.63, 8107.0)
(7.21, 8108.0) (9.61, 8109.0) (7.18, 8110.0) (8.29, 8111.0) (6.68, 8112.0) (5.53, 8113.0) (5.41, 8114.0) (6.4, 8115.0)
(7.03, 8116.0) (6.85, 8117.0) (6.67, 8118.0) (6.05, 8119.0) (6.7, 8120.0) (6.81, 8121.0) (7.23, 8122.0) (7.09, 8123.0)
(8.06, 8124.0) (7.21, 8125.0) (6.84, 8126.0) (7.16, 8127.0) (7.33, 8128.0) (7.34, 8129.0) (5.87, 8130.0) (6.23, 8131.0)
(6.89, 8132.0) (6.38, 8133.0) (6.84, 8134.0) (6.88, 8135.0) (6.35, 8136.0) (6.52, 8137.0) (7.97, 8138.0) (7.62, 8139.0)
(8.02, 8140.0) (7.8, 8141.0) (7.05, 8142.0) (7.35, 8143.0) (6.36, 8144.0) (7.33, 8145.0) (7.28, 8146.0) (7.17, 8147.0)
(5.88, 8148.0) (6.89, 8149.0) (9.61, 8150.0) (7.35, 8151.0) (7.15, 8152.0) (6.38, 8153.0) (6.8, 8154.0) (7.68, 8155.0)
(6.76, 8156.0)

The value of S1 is 6.91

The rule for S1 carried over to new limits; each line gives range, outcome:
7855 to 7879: 6.8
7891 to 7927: 6.78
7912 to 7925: 6.7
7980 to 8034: 6.89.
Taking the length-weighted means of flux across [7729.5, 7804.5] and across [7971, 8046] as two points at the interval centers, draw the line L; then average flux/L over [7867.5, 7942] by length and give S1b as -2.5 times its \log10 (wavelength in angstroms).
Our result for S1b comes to 0.02 mag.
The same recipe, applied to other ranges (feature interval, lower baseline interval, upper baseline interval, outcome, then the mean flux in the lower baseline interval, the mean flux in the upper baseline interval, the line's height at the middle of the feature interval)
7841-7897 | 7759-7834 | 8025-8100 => 0.025 mag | 6.93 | 7.01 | 6.95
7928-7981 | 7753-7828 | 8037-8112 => 0.057 mag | 6.95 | 7.06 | 7.01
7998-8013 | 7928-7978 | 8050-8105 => 0.029 mag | 6.62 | 7.04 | 6.8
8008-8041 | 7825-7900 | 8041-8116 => 0.018 mag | 6.78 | 7.03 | 6.97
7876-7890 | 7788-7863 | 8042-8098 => 0.032 mag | 6.94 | 7.02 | 6.96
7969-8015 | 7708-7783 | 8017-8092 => 0.033 mag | 6.81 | 7.06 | 7.01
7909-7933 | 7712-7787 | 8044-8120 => 0.028 mag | 6.82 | 7.01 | 6.92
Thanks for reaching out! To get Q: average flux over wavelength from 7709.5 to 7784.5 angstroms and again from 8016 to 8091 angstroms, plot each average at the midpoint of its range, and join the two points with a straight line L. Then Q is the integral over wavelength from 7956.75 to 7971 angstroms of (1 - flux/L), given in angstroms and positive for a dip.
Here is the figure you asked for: 0.3 angstroms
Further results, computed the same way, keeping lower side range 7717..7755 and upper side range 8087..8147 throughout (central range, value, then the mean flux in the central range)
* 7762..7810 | -0.3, 6.92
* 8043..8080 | -1.3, 7.17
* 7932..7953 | 1.5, 6.41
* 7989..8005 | 0.5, 6.7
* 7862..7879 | 0.2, 6.79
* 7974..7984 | -0.1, 6.96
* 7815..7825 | -0.4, 7.19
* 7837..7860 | 0.2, 6.82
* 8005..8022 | 0.5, 6.7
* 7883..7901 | 0.1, 6.86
